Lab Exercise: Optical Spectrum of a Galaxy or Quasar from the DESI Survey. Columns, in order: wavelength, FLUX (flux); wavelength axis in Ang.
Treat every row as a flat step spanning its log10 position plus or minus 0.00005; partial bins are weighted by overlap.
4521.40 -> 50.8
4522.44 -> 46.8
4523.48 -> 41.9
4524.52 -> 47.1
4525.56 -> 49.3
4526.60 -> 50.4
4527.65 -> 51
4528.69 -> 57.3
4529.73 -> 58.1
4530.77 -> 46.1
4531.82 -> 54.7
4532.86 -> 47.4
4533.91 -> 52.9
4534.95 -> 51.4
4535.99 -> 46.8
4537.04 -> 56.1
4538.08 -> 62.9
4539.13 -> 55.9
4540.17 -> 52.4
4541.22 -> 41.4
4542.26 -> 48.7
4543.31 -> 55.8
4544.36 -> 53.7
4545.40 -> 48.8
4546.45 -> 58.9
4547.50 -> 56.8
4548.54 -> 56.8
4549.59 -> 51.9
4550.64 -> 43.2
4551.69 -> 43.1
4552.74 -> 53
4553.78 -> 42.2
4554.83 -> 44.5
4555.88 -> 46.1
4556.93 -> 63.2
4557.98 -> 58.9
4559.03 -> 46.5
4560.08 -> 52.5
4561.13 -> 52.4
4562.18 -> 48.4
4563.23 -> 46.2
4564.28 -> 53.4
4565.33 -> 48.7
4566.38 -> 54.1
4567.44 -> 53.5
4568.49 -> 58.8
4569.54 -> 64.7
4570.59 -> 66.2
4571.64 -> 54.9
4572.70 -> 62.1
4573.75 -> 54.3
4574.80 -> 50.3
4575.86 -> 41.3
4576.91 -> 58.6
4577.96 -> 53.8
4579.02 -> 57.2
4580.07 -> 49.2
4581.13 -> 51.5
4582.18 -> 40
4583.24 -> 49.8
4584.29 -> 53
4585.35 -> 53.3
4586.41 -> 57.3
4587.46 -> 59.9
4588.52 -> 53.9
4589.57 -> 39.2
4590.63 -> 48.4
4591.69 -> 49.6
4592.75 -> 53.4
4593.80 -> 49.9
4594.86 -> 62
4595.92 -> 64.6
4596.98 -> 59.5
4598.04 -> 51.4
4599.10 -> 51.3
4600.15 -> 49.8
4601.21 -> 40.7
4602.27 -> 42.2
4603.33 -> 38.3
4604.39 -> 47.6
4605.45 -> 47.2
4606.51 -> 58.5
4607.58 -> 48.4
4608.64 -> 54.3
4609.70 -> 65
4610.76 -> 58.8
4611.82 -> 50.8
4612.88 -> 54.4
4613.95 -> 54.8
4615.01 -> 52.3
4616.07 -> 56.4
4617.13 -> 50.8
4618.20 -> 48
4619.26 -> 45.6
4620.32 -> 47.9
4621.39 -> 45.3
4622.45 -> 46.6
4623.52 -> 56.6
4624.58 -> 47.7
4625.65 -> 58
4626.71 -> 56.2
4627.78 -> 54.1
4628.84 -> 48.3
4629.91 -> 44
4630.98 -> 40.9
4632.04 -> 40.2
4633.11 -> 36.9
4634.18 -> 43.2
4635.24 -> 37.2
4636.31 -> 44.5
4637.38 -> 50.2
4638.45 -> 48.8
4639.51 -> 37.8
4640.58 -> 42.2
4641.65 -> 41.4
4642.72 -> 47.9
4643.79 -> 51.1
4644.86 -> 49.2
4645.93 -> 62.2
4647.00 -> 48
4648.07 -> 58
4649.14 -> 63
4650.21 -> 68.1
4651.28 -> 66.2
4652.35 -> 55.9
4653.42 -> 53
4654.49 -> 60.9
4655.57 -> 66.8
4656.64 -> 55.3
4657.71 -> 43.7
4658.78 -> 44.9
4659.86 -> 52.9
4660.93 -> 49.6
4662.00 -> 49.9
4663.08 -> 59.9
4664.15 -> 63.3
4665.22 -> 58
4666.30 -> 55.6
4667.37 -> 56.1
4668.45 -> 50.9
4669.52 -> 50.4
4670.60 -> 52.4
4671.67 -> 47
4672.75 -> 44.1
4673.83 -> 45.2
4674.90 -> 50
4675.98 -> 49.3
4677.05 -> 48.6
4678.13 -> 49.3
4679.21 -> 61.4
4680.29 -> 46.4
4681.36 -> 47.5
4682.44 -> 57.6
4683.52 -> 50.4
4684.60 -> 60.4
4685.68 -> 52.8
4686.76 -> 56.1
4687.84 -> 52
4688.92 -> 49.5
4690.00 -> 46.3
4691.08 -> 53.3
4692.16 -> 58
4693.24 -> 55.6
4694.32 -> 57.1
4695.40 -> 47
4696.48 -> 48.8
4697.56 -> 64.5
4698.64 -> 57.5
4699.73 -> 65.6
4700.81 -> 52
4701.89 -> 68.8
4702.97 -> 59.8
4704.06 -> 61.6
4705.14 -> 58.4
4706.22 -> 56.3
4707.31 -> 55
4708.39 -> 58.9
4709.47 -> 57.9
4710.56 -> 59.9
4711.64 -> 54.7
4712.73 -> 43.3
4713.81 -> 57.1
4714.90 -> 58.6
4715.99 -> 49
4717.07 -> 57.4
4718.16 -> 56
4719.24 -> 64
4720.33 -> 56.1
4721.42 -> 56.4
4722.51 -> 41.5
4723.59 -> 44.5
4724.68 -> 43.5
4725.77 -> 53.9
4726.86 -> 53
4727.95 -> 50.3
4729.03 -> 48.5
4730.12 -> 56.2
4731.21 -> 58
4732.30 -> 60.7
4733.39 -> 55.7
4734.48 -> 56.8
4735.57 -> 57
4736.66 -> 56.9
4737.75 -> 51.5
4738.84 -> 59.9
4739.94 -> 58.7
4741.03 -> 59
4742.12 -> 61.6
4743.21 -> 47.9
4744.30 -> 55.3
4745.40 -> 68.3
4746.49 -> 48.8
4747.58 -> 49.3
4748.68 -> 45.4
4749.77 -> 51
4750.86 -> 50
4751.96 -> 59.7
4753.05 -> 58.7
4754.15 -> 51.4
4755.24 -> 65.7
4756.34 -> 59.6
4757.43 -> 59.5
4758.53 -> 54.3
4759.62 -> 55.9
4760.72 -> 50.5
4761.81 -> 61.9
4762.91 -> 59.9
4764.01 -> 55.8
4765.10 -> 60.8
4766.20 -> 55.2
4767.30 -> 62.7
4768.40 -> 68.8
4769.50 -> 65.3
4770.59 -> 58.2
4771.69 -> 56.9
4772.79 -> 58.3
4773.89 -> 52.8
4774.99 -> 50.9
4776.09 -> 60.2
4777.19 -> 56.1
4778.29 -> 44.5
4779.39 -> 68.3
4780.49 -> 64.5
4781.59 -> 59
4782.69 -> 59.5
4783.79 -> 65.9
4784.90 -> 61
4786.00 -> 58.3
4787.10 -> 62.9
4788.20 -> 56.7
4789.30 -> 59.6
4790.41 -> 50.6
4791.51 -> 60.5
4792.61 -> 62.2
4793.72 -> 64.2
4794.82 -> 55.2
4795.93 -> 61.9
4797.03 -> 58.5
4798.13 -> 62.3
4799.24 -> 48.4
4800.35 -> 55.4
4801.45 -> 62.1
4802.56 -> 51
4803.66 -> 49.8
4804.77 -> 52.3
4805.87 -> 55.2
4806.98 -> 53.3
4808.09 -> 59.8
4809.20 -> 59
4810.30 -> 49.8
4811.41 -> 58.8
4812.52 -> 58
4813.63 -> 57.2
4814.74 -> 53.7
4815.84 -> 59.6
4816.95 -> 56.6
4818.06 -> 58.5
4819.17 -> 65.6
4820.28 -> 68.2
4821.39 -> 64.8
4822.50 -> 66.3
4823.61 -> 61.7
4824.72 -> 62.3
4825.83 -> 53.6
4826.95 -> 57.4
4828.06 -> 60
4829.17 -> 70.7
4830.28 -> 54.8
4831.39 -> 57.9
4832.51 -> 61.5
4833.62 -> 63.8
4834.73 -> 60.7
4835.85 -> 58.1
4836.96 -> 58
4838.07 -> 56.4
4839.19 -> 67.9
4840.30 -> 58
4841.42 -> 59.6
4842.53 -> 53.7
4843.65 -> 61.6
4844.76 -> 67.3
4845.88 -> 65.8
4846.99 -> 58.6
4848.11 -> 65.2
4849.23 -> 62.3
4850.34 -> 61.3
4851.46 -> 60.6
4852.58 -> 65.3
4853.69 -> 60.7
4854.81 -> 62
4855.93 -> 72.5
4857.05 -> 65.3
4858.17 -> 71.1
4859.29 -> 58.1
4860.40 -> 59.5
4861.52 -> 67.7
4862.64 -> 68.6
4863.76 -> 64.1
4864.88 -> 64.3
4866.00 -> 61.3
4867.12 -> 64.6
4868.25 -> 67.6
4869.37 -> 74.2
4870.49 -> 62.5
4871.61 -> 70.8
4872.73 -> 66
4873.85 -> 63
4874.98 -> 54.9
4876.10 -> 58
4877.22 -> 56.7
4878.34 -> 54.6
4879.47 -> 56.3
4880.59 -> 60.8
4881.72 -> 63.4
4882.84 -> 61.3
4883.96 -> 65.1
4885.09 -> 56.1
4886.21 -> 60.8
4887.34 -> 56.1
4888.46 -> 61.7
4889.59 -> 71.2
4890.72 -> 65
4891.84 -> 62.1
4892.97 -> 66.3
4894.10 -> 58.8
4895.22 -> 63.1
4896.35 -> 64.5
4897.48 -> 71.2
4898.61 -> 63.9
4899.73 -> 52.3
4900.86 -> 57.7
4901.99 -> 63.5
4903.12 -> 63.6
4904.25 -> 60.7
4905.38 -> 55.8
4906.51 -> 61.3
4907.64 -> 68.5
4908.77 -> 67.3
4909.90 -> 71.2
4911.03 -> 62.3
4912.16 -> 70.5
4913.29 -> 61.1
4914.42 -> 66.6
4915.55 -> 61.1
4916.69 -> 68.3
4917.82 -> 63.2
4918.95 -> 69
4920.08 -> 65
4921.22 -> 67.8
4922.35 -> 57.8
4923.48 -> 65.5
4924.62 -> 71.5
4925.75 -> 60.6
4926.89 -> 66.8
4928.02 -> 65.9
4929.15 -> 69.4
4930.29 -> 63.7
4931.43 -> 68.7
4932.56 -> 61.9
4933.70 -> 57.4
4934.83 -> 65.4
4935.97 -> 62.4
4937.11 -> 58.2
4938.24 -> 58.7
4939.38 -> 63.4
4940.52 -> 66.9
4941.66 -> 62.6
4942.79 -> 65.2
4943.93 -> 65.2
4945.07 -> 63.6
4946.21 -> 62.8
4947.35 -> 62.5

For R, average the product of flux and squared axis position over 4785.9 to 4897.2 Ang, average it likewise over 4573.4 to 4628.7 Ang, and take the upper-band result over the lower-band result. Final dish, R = 1.30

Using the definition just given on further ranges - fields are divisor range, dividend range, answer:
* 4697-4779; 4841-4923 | 1.19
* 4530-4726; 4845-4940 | 1.35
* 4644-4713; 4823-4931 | 1.25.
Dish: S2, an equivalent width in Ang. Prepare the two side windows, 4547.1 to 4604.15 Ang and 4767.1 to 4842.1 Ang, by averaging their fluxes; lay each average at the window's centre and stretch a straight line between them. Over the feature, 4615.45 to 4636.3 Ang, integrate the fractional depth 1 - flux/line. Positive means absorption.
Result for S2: 2.3 Ang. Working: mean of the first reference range 51.9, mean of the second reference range 59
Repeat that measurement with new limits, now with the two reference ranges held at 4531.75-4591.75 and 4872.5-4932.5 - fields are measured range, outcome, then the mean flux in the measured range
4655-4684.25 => 1.9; 52.1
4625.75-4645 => 3.2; 45.4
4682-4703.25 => 0.3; 55.6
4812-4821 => 0.1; 59.8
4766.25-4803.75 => 0.5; 58.7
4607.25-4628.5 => 0.6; 52.6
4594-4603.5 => 0.3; 51.5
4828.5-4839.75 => 0.0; 61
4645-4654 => -0.6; 58.9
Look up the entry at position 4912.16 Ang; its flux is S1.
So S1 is 70.5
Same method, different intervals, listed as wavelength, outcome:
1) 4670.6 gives 52.4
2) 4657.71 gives 43.7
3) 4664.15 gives 63.3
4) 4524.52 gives 47.1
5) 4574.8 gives 50.3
